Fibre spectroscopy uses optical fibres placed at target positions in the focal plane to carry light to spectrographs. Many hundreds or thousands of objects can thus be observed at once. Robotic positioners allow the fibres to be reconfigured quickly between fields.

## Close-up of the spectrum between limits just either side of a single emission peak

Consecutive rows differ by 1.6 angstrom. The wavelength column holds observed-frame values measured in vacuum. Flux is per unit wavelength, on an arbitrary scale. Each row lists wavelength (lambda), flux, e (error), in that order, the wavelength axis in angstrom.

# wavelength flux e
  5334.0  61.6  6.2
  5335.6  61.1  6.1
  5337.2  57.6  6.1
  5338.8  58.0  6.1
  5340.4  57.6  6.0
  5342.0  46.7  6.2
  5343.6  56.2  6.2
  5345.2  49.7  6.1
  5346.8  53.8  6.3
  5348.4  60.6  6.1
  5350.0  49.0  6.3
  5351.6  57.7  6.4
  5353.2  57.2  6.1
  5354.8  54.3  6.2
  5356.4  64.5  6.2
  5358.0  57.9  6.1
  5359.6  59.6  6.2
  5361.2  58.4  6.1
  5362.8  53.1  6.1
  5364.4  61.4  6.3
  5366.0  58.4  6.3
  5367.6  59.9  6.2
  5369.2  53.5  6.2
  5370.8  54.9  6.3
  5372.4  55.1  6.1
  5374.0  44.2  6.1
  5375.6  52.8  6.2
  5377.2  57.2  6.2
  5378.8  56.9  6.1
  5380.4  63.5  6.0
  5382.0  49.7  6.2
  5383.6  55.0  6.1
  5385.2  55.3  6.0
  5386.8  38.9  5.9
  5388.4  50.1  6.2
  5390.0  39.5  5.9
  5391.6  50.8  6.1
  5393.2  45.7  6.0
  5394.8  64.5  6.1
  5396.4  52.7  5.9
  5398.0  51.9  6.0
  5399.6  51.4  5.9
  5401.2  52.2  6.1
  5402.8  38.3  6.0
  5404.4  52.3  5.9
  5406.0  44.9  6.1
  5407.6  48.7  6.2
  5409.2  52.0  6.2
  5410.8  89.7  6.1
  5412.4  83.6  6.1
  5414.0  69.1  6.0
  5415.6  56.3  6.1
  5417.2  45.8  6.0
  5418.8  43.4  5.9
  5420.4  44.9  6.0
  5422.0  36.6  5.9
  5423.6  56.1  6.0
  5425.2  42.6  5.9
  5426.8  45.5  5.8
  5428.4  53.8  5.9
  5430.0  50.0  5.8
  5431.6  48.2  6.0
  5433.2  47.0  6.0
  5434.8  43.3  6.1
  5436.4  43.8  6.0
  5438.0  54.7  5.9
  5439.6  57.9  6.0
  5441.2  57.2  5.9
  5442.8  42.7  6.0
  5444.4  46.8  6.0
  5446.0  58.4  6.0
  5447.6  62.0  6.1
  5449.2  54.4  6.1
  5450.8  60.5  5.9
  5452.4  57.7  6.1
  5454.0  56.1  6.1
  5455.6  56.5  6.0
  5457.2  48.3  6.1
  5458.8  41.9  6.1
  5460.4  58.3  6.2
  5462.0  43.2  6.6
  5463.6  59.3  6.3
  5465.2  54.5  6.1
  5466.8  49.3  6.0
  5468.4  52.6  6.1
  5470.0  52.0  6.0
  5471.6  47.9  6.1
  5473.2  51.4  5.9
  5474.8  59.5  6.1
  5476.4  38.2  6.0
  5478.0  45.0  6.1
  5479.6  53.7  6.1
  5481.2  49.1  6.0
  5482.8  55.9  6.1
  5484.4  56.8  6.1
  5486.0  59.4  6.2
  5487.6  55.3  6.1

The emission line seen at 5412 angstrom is Hbeta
